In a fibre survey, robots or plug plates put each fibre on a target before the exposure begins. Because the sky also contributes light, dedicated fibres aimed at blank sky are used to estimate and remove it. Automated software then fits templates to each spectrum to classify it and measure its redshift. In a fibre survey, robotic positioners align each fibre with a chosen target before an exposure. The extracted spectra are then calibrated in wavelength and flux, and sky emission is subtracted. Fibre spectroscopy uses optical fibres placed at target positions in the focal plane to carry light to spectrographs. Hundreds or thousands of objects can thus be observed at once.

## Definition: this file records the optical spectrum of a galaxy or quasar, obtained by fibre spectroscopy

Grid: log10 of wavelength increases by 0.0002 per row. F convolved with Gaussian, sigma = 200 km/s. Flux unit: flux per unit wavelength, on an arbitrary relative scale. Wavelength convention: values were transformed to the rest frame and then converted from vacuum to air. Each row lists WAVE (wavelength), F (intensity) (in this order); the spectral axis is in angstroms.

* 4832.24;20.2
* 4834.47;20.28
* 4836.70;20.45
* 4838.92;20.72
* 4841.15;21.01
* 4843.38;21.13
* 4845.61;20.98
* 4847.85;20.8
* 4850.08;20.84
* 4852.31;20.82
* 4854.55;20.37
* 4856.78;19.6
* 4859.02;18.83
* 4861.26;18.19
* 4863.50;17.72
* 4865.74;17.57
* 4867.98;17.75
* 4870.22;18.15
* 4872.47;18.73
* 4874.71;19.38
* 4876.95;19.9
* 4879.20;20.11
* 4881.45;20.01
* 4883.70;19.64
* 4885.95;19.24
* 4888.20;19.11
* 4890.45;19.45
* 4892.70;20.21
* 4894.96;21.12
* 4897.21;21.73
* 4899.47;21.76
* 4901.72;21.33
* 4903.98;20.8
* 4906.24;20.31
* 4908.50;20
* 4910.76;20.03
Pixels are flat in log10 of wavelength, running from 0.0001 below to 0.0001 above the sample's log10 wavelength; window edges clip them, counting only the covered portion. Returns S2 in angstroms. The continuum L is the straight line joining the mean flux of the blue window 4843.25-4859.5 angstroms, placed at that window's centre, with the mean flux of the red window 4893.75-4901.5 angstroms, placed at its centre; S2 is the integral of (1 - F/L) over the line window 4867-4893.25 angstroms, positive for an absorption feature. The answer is 2.2 angstroms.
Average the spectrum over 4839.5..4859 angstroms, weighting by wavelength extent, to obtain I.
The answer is 20.6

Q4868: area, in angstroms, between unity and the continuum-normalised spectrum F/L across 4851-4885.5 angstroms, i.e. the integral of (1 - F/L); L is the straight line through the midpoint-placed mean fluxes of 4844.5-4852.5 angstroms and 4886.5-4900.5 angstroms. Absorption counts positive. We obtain 2.6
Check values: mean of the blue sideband 20.9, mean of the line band 19.1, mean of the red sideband 20.5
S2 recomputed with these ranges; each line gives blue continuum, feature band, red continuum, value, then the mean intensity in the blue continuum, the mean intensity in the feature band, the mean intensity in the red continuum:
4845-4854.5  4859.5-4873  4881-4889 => 1.43 angstroms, 20.8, 18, 19.5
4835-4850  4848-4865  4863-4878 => 0.14 angstroms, 20.8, 19.5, 18.5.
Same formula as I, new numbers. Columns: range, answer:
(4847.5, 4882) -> 19.3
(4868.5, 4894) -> 19.4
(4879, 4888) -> 19.6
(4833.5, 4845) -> 20.7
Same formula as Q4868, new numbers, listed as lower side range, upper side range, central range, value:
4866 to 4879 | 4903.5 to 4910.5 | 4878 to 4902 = -0.9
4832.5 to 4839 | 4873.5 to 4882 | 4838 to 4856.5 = -0.5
